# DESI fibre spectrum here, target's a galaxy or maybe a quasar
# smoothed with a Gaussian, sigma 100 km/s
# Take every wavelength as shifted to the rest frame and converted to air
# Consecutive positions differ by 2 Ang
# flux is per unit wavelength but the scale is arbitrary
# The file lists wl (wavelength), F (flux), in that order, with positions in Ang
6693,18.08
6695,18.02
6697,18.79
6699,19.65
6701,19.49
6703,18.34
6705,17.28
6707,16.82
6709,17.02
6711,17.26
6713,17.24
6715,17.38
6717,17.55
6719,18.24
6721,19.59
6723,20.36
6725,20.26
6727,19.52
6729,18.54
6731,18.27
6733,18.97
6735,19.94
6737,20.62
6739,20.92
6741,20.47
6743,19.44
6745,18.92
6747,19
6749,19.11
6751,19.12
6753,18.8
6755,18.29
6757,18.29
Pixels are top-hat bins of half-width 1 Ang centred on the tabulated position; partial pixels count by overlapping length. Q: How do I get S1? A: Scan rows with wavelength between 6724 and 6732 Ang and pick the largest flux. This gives 20.26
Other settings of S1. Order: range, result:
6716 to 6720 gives 18.24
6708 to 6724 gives 20.36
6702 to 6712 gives 18.34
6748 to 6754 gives 19.12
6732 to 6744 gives 20.92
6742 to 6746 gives 19.44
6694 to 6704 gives 19.65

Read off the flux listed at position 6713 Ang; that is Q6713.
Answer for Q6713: 17.24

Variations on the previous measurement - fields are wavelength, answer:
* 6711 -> 17.26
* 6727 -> 19.52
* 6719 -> 18.24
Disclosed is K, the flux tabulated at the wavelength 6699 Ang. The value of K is 19.65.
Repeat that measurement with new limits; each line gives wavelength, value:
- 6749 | 19.11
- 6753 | 18.8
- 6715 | 17.38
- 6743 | 19.44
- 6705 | 17.28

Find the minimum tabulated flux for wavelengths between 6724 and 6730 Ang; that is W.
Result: 18.54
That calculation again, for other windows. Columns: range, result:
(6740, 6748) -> 18.92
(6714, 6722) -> 17.38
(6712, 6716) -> 17.24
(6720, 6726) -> 19.59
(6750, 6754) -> 18.8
